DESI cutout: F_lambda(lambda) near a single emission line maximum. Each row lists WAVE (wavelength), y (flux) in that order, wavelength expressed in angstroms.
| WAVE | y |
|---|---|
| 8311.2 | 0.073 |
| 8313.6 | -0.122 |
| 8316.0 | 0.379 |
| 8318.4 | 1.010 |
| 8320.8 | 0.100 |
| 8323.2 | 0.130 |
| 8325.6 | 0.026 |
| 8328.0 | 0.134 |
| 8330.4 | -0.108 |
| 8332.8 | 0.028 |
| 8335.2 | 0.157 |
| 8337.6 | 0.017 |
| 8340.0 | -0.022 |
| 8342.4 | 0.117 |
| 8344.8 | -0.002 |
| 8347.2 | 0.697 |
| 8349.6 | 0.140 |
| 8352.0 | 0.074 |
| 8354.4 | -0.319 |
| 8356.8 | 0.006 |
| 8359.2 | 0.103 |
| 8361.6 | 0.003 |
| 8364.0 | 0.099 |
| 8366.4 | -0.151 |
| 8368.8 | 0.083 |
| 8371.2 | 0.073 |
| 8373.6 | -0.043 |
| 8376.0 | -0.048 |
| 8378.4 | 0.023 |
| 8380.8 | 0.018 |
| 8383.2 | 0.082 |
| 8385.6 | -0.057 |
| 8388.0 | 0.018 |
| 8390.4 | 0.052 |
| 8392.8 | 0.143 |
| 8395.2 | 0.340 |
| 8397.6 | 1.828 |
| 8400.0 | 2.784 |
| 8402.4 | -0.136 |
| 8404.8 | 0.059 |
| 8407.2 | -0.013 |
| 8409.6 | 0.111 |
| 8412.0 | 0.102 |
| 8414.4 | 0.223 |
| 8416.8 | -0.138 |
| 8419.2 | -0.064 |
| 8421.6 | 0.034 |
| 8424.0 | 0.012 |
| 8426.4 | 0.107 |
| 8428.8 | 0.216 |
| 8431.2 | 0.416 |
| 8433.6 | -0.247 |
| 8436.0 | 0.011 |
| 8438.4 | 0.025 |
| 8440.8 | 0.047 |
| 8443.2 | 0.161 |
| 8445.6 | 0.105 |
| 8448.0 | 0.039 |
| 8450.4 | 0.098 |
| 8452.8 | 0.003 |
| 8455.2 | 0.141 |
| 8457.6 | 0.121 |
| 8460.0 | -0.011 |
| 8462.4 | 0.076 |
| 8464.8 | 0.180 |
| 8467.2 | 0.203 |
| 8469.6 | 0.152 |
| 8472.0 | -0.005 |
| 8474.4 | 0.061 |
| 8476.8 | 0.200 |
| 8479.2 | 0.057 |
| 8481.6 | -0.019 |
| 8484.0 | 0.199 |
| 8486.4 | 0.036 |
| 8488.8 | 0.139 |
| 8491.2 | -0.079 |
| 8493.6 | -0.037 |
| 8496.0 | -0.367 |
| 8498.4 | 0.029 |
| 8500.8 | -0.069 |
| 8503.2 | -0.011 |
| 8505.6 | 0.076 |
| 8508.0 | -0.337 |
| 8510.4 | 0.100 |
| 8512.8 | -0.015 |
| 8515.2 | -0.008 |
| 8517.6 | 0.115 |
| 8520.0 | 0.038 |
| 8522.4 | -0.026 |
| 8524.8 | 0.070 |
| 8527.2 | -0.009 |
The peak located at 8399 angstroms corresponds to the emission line [O III]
